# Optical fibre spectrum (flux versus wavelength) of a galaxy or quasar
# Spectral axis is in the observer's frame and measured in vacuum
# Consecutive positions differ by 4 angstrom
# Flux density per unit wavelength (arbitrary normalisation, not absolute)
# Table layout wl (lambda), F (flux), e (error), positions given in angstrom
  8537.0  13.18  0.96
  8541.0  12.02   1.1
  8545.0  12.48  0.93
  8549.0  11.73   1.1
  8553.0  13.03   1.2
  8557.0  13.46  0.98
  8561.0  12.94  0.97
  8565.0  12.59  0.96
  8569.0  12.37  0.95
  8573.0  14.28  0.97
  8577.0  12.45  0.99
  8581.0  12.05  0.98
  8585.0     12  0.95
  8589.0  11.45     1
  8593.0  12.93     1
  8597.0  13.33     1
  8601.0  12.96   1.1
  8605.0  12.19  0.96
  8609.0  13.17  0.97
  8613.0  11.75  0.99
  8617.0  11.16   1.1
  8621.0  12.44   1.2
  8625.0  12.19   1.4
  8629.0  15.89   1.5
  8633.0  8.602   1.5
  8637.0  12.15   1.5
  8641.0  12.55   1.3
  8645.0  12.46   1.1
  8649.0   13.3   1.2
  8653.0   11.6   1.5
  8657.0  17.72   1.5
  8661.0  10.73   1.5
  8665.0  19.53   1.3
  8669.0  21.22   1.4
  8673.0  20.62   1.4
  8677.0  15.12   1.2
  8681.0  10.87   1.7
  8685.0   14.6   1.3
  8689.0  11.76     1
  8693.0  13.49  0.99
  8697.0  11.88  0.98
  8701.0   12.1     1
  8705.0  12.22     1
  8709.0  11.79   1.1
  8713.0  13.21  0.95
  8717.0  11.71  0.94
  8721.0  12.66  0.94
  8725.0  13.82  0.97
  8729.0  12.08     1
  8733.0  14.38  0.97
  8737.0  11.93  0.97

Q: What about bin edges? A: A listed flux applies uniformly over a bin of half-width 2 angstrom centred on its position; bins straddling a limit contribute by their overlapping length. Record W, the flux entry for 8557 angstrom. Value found 13.46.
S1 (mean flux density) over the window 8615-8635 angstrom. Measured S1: 12.1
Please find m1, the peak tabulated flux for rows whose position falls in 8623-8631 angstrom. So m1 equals 15.89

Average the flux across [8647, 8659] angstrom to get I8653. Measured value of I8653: 14.2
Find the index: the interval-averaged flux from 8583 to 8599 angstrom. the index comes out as 12.4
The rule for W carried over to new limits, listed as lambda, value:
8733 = 14.38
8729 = 12.08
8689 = 11.76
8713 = 13.21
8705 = 12.22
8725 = 13.82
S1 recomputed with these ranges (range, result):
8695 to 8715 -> 12.2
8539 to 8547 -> 12.2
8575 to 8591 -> 12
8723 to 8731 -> 12.9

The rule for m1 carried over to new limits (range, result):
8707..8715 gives 13.21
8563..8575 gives 14.28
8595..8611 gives 13.33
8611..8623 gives 12.44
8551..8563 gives 13.46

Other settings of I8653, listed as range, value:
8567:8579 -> 13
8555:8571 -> 12.8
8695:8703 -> 12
